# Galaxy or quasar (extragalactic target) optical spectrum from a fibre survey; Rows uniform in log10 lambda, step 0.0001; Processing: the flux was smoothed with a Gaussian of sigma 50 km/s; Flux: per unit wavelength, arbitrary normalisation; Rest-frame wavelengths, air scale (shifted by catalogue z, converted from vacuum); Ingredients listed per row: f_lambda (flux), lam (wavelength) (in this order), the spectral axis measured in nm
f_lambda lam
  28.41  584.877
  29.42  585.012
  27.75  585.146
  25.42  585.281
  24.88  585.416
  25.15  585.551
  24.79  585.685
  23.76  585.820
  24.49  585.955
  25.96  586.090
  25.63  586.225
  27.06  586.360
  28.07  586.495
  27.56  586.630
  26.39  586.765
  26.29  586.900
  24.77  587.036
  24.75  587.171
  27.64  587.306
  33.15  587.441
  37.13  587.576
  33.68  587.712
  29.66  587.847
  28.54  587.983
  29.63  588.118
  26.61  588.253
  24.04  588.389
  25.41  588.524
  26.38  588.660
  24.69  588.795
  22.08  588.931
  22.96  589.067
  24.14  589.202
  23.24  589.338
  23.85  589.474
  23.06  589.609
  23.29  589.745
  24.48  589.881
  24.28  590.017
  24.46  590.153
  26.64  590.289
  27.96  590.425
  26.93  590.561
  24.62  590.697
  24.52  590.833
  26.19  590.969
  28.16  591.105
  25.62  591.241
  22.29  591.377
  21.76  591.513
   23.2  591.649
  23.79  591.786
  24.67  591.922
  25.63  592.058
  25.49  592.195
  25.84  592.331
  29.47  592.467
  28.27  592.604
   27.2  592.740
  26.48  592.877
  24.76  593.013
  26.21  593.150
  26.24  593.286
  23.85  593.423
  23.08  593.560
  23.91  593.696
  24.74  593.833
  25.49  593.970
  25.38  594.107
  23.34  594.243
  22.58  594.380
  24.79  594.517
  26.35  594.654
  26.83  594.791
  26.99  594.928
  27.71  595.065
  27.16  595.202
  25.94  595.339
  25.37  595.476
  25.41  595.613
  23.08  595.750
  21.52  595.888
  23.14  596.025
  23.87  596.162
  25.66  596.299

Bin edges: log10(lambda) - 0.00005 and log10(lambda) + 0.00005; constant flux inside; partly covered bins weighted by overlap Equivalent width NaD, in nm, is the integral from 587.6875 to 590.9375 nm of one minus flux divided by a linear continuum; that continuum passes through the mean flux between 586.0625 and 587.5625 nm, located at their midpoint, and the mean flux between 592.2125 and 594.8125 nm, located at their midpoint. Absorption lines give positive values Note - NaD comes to 0.14 nm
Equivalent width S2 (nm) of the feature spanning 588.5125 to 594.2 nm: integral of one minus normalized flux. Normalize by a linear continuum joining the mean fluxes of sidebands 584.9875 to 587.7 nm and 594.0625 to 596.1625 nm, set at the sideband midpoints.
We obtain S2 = 0.19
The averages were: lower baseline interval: 27.1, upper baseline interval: 25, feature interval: 25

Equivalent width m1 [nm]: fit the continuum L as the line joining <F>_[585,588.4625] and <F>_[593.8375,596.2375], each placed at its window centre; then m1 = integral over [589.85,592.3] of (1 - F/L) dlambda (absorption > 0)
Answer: 0.10 nm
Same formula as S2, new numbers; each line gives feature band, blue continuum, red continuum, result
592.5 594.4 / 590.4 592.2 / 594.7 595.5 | 0.051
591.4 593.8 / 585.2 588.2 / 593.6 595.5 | 0.067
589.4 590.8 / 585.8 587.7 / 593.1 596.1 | 0.081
